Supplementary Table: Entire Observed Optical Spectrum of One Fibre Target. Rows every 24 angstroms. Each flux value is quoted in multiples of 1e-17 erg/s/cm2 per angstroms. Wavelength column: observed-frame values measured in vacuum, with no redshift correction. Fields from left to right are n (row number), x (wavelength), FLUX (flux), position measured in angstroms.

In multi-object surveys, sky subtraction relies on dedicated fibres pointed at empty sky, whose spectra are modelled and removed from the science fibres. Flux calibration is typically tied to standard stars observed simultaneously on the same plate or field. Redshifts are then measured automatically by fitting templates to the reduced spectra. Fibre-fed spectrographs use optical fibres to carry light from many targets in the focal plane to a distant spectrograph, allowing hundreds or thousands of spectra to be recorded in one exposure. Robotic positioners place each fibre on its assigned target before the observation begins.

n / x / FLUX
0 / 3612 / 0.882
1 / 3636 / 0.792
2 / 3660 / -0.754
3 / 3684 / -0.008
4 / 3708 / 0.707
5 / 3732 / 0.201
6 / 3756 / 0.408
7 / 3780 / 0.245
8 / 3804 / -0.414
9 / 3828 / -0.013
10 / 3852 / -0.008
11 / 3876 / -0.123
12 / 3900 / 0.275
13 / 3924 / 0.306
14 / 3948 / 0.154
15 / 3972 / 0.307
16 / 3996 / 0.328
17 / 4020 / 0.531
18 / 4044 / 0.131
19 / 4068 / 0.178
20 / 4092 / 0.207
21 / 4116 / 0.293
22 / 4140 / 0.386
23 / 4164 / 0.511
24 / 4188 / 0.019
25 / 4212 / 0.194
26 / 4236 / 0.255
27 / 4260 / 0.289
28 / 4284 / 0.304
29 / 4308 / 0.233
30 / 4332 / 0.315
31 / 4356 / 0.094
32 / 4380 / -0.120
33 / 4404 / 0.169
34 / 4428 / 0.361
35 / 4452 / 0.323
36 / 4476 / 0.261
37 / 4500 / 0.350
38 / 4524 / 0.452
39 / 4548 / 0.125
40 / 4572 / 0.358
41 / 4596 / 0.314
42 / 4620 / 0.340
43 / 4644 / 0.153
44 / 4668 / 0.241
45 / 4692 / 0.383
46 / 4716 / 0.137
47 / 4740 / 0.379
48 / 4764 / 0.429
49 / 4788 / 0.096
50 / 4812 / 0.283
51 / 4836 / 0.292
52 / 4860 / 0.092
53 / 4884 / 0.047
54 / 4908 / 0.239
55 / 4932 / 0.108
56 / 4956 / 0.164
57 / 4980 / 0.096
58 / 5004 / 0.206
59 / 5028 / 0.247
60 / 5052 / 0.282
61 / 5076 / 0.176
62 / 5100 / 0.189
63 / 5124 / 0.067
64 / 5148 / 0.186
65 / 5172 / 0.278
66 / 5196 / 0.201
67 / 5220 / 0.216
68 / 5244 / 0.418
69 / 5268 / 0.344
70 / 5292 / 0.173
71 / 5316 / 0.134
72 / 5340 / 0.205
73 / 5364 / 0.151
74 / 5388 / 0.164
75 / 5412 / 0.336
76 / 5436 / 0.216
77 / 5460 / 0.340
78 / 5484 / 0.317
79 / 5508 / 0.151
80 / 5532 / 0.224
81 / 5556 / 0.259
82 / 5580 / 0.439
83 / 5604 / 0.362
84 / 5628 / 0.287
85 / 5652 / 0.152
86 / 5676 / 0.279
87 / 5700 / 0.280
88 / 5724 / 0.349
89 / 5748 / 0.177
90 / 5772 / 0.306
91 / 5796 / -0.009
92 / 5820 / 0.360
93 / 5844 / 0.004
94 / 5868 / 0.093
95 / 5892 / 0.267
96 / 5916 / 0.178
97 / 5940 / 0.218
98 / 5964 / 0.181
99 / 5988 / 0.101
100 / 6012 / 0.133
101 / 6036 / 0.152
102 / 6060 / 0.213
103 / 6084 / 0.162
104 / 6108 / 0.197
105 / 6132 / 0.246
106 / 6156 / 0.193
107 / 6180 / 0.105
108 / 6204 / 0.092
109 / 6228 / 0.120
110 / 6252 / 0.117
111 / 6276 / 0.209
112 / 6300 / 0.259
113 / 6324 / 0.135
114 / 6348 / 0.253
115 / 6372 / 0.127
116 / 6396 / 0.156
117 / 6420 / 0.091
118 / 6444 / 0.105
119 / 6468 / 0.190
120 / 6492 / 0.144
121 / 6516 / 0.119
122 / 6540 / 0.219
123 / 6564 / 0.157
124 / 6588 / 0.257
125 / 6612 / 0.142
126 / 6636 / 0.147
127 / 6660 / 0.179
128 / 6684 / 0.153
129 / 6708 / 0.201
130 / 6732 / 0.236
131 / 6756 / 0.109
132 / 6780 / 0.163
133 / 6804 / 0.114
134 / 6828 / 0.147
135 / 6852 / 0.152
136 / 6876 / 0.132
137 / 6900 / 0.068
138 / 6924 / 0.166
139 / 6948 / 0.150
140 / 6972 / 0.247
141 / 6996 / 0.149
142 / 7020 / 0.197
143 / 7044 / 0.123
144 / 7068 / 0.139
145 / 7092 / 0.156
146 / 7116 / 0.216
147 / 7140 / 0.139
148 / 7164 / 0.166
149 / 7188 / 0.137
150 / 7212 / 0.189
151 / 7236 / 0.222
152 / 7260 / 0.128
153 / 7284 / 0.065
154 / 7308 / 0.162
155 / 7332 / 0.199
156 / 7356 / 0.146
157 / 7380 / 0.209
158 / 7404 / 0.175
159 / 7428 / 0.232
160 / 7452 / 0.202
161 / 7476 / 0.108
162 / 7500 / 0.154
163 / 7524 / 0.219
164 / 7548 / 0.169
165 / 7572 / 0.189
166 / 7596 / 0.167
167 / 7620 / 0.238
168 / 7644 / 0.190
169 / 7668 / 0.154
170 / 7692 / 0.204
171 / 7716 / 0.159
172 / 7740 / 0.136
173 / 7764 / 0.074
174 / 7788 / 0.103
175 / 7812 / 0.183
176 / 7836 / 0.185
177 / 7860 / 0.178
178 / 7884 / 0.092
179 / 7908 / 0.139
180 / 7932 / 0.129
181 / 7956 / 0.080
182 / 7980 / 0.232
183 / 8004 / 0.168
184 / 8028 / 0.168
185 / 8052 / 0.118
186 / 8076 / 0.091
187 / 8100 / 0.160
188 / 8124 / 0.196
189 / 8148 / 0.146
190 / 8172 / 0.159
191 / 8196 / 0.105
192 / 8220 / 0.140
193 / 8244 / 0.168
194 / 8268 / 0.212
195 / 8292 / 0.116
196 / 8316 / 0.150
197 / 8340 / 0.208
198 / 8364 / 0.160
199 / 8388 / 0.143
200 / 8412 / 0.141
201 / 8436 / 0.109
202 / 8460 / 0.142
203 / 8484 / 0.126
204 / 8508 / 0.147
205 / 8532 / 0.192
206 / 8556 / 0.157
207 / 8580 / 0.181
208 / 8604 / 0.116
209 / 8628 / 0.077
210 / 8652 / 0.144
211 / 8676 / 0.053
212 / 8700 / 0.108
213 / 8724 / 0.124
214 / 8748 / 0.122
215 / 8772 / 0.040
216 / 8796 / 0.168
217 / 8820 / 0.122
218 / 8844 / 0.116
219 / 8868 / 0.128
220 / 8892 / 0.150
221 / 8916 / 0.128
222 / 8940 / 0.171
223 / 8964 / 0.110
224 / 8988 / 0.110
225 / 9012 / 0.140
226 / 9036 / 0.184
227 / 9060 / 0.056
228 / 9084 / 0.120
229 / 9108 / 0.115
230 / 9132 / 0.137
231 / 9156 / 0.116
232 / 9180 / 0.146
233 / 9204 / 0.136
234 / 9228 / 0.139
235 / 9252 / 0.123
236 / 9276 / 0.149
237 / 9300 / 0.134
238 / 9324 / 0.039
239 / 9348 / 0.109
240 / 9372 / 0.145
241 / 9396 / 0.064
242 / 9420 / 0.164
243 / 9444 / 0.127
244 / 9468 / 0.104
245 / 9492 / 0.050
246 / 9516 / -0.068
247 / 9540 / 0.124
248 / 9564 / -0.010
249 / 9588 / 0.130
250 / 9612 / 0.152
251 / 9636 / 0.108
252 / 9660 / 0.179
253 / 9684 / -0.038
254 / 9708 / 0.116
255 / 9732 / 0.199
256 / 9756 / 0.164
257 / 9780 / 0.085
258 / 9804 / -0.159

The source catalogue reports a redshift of 0.00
